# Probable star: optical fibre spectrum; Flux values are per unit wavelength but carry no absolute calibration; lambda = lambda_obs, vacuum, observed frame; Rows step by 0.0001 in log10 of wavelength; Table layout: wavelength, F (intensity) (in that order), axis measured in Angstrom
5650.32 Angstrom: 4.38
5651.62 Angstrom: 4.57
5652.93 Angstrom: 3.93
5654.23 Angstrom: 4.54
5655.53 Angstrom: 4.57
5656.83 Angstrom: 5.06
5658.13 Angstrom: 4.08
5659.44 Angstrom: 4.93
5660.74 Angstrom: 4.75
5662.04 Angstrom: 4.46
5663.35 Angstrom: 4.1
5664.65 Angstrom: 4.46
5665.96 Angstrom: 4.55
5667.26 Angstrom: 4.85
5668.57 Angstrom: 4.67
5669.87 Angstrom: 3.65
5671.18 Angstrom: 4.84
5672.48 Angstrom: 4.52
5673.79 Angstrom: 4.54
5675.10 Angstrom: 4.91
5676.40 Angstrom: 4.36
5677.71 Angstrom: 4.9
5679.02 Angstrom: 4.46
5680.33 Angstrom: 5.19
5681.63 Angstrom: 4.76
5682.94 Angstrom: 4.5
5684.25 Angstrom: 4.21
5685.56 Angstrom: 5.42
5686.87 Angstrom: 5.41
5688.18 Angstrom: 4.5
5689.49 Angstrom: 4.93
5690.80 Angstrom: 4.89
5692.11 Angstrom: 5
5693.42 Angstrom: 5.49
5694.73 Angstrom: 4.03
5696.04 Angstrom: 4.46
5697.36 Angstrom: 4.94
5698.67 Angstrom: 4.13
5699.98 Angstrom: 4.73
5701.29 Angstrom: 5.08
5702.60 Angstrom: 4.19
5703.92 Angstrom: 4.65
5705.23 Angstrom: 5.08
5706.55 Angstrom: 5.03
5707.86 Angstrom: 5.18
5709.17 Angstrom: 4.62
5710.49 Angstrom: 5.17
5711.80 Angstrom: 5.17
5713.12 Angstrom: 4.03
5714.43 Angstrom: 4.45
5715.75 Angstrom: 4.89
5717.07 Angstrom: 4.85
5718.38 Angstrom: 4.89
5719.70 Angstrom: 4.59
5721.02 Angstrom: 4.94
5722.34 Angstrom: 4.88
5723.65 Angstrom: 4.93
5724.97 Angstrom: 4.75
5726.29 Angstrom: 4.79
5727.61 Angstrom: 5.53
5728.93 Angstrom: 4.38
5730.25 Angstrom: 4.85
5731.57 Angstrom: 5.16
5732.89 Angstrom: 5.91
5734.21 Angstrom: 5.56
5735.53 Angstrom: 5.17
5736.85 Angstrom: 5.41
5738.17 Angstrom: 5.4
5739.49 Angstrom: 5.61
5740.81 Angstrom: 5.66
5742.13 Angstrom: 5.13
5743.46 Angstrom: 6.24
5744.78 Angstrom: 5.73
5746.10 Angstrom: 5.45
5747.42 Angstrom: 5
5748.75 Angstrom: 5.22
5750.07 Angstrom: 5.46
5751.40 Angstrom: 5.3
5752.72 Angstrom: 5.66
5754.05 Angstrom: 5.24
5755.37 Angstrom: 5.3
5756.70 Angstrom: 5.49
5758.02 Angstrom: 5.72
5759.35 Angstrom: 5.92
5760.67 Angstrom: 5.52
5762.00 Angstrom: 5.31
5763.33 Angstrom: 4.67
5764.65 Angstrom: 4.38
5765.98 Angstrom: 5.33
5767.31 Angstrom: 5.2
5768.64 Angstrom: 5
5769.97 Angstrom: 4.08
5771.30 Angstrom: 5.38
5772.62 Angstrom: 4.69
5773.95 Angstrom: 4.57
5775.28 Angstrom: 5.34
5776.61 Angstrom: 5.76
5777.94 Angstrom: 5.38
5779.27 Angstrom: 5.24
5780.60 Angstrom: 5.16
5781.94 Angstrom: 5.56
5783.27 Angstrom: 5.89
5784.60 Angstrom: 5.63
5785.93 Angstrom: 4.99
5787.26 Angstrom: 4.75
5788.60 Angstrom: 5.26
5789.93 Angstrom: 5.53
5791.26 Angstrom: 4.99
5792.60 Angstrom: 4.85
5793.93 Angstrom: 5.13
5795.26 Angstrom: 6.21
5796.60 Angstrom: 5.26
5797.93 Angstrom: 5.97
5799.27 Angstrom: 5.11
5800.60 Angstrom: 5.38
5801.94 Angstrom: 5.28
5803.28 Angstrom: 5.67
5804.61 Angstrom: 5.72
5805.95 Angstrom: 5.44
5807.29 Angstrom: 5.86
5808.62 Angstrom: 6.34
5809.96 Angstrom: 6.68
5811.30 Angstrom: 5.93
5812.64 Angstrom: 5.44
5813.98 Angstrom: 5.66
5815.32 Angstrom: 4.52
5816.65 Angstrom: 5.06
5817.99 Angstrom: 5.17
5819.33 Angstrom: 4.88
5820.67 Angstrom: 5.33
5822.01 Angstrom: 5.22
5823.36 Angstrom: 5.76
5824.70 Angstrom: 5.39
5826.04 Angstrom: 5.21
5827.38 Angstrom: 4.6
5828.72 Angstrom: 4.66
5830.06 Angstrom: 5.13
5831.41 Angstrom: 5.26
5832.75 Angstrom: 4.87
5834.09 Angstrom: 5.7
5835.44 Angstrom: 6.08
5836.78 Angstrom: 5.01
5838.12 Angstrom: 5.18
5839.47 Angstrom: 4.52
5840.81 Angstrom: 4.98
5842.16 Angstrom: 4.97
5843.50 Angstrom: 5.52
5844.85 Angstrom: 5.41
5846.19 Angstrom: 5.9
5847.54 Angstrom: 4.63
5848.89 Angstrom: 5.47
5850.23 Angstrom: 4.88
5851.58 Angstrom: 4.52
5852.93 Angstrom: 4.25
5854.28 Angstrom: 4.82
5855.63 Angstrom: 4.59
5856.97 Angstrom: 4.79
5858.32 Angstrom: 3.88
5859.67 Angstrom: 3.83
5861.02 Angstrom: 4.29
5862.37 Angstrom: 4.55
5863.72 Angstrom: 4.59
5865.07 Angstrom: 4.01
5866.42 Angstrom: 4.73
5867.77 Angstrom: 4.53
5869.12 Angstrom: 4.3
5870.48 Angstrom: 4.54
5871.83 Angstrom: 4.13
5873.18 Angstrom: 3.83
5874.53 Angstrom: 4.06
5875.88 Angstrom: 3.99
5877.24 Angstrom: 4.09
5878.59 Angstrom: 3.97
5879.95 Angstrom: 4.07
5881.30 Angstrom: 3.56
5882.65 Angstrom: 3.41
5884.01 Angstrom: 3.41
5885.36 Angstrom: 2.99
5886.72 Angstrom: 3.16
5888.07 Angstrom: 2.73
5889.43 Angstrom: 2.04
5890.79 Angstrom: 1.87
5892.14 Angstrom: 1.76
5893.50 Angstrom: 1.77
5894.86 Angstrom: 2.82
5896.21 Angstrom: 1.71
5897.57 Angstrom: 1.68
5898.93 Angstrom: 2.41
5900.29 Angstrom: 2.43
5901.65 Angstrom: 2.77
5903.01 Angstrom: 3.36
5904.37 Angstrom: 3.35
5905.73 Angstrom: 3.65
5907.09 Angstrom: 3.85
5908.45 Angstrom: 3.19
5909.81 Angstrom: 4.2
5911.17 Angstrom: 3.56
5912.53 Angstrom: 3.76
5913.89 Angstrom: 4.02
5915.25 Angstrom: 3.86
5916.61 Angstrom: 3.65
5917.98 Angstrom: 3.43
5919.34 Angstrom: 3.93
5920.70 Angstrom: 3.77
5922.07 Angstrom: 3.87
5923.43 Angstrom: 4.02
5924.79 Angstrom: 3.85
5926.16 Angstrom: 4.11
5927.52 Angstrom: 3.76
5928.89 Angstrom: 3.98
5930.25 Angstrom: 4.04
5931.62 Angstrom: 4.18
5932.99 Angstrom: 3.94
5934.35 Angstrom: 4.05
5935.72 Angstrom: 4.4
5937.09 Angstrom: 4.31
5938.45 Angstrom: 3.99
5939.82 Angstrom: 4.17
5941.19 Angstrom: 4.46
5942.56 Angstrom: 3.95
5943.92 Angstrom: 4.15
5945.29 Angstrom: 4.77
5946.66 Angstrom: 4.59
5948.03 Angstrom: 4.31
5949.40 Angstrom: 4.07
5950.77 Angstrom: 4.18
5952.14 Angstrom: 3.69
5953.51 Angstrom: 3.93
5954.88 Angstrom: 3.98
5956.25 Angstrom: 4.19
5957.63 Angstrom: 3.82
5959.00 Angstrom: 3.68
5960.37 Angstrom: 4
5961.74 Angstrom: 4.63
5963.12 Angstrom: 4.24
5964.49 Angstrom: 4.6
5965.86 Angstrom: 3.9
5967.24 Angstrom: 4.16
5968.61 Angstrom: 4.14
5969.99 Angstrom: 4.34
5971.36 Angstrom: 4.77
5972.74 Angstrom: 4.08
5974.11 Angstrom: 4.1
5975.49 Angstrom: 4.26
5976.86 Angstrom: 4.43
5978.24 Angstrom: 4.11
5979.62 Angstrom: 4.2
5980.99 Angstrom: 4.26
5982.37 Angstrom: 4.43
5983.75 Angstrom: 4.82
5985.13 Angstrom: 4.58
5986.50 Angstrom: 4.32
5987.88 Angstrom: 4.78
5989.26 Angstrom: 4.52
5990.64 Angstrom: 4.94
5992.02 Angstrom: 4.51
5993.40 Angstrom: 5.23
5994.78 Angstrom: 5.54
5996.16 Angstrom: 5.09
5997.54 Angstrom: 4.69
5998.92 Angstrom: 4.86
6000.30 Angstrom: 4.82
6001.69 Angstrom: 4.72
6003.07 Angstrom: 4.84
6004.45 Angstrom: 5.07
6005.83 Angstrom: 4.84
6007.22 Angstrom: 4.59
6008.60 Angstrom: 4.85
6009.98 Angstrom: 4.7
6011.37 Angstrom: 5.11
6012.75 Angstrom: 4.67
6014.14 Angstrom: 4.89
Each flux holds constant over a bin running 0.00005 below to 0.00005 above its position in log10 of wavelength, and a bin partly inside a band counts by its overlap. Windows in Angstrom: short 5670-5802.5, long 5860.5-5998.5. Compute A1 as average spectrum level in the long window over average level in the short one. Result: 0.8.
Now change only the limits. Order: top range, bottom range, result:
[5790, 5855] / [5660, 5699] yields 1.13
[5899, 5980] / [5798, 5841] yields 0.74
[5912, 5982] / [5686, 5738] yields 0.84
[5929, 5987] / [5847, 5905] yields 1.16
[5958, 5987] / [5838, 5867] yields 0.91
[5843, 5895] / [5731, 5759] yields 0.73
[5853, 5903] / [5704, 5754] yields 0.68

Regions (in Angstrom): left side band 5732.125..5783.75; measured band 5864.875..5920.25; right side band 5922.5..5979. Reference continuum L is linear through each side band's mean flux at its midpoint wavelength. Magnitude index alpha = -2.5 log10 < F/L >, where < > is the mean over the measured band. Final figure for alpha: 0.32 mag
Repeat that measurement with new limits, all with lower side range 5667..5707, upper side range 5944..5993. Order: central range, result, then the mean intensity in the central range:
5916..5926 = 0.150 mag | 3.8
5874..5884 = 0.155 mag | 3.84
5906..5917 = 0.166 mag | 3.76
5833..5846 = -0.175 mag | 5.28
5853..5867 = 0.015 mag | 4.4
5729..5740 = -0.149 mag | 5.33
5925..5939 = 0.073 mag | 4.07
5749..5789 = -0.142 mag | 5.24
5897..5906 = 0.498 mag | 2.78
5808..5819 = -0.225 mag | 5.57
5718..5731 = -0.044 mag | 4.85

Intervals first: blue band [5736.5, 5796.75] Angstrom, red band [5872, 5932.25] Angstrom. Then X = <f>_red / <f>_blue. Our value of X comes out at 0.64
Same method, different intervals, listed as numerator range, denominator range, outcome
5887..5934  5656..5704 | 0.70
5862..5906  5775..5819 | 0.61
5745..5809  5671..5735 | 1.10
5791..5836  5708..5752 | 1.05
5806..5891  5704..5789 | 0.90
